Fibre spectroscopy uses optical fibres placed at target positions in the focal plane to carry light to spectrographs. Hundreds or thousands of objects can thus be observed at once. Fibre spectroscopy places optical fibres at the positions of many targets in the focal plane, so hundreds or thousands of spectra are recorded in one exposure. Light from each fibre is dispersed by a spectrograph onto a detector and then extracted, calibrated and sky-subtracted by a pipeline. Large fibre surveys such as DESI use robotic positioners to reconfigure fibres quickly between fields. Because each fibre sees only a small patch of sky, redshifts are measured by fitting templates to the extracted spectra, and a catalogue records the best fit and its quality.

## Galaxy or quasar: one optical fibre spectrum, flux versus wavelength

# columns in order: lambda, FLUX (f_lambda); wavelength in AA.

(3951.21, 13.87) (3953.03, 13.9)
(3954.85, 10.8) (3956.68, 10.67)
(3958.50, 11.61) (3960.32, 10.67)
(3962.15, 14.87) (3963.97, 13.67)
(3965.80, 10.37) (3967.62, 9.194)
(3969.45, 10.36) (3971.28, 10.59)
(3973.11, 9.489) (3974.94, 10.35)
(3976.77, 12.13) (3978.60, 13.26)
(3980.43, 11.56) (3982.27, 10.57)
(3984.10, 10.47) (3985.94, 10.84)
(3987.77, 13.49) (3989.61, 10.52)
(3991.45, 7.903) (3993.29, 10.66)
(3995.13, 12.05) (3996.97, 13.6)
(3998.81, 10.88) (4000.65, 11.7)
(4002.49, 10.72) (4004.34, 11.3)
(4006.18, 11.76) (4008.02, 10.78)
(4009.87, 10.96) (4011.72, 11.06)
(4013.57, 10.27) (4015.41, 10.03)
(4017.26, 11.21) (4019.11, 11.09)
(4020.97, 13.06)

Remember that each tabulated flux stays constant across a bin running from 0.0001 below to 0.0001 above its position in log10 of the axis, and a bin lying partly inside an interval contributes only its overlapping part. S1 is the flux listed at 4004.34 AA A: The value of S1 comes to 11.3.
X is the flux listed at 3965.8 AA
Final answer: 10.37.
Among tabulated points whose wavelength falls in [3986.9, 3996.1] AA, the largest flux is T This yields 13.49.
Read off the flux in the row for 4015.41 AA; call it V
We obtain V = 10.03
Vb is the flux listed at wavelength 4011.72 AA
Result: 11.06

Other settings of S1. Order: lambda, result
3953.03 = 13.9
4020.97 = 13.06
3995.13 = 12.05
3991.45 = 7.903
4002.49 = 10.72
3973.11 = 9.489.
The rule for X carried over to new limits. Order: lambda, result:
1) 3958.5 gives 11.61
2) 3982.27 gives 10.57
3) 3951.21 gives 13.87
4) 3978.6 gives 13.26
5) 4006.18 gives 11.76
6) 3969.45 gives 10.36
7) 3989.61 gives 10.52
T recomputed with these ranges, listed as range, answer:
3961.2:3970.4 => 14.87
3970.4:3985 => 13.26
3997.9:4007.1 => 11.76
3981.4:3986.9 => 10.84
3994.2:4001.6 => 13.6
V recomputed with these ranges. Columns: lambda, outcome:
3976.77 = 12.13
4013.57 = 10.27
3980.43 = 11.56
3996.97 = 13.6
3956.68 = 10.67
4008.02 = 10.78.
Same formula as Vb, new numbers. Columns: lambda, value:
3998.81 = 10.88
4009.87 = 10.96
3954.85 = 10.8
